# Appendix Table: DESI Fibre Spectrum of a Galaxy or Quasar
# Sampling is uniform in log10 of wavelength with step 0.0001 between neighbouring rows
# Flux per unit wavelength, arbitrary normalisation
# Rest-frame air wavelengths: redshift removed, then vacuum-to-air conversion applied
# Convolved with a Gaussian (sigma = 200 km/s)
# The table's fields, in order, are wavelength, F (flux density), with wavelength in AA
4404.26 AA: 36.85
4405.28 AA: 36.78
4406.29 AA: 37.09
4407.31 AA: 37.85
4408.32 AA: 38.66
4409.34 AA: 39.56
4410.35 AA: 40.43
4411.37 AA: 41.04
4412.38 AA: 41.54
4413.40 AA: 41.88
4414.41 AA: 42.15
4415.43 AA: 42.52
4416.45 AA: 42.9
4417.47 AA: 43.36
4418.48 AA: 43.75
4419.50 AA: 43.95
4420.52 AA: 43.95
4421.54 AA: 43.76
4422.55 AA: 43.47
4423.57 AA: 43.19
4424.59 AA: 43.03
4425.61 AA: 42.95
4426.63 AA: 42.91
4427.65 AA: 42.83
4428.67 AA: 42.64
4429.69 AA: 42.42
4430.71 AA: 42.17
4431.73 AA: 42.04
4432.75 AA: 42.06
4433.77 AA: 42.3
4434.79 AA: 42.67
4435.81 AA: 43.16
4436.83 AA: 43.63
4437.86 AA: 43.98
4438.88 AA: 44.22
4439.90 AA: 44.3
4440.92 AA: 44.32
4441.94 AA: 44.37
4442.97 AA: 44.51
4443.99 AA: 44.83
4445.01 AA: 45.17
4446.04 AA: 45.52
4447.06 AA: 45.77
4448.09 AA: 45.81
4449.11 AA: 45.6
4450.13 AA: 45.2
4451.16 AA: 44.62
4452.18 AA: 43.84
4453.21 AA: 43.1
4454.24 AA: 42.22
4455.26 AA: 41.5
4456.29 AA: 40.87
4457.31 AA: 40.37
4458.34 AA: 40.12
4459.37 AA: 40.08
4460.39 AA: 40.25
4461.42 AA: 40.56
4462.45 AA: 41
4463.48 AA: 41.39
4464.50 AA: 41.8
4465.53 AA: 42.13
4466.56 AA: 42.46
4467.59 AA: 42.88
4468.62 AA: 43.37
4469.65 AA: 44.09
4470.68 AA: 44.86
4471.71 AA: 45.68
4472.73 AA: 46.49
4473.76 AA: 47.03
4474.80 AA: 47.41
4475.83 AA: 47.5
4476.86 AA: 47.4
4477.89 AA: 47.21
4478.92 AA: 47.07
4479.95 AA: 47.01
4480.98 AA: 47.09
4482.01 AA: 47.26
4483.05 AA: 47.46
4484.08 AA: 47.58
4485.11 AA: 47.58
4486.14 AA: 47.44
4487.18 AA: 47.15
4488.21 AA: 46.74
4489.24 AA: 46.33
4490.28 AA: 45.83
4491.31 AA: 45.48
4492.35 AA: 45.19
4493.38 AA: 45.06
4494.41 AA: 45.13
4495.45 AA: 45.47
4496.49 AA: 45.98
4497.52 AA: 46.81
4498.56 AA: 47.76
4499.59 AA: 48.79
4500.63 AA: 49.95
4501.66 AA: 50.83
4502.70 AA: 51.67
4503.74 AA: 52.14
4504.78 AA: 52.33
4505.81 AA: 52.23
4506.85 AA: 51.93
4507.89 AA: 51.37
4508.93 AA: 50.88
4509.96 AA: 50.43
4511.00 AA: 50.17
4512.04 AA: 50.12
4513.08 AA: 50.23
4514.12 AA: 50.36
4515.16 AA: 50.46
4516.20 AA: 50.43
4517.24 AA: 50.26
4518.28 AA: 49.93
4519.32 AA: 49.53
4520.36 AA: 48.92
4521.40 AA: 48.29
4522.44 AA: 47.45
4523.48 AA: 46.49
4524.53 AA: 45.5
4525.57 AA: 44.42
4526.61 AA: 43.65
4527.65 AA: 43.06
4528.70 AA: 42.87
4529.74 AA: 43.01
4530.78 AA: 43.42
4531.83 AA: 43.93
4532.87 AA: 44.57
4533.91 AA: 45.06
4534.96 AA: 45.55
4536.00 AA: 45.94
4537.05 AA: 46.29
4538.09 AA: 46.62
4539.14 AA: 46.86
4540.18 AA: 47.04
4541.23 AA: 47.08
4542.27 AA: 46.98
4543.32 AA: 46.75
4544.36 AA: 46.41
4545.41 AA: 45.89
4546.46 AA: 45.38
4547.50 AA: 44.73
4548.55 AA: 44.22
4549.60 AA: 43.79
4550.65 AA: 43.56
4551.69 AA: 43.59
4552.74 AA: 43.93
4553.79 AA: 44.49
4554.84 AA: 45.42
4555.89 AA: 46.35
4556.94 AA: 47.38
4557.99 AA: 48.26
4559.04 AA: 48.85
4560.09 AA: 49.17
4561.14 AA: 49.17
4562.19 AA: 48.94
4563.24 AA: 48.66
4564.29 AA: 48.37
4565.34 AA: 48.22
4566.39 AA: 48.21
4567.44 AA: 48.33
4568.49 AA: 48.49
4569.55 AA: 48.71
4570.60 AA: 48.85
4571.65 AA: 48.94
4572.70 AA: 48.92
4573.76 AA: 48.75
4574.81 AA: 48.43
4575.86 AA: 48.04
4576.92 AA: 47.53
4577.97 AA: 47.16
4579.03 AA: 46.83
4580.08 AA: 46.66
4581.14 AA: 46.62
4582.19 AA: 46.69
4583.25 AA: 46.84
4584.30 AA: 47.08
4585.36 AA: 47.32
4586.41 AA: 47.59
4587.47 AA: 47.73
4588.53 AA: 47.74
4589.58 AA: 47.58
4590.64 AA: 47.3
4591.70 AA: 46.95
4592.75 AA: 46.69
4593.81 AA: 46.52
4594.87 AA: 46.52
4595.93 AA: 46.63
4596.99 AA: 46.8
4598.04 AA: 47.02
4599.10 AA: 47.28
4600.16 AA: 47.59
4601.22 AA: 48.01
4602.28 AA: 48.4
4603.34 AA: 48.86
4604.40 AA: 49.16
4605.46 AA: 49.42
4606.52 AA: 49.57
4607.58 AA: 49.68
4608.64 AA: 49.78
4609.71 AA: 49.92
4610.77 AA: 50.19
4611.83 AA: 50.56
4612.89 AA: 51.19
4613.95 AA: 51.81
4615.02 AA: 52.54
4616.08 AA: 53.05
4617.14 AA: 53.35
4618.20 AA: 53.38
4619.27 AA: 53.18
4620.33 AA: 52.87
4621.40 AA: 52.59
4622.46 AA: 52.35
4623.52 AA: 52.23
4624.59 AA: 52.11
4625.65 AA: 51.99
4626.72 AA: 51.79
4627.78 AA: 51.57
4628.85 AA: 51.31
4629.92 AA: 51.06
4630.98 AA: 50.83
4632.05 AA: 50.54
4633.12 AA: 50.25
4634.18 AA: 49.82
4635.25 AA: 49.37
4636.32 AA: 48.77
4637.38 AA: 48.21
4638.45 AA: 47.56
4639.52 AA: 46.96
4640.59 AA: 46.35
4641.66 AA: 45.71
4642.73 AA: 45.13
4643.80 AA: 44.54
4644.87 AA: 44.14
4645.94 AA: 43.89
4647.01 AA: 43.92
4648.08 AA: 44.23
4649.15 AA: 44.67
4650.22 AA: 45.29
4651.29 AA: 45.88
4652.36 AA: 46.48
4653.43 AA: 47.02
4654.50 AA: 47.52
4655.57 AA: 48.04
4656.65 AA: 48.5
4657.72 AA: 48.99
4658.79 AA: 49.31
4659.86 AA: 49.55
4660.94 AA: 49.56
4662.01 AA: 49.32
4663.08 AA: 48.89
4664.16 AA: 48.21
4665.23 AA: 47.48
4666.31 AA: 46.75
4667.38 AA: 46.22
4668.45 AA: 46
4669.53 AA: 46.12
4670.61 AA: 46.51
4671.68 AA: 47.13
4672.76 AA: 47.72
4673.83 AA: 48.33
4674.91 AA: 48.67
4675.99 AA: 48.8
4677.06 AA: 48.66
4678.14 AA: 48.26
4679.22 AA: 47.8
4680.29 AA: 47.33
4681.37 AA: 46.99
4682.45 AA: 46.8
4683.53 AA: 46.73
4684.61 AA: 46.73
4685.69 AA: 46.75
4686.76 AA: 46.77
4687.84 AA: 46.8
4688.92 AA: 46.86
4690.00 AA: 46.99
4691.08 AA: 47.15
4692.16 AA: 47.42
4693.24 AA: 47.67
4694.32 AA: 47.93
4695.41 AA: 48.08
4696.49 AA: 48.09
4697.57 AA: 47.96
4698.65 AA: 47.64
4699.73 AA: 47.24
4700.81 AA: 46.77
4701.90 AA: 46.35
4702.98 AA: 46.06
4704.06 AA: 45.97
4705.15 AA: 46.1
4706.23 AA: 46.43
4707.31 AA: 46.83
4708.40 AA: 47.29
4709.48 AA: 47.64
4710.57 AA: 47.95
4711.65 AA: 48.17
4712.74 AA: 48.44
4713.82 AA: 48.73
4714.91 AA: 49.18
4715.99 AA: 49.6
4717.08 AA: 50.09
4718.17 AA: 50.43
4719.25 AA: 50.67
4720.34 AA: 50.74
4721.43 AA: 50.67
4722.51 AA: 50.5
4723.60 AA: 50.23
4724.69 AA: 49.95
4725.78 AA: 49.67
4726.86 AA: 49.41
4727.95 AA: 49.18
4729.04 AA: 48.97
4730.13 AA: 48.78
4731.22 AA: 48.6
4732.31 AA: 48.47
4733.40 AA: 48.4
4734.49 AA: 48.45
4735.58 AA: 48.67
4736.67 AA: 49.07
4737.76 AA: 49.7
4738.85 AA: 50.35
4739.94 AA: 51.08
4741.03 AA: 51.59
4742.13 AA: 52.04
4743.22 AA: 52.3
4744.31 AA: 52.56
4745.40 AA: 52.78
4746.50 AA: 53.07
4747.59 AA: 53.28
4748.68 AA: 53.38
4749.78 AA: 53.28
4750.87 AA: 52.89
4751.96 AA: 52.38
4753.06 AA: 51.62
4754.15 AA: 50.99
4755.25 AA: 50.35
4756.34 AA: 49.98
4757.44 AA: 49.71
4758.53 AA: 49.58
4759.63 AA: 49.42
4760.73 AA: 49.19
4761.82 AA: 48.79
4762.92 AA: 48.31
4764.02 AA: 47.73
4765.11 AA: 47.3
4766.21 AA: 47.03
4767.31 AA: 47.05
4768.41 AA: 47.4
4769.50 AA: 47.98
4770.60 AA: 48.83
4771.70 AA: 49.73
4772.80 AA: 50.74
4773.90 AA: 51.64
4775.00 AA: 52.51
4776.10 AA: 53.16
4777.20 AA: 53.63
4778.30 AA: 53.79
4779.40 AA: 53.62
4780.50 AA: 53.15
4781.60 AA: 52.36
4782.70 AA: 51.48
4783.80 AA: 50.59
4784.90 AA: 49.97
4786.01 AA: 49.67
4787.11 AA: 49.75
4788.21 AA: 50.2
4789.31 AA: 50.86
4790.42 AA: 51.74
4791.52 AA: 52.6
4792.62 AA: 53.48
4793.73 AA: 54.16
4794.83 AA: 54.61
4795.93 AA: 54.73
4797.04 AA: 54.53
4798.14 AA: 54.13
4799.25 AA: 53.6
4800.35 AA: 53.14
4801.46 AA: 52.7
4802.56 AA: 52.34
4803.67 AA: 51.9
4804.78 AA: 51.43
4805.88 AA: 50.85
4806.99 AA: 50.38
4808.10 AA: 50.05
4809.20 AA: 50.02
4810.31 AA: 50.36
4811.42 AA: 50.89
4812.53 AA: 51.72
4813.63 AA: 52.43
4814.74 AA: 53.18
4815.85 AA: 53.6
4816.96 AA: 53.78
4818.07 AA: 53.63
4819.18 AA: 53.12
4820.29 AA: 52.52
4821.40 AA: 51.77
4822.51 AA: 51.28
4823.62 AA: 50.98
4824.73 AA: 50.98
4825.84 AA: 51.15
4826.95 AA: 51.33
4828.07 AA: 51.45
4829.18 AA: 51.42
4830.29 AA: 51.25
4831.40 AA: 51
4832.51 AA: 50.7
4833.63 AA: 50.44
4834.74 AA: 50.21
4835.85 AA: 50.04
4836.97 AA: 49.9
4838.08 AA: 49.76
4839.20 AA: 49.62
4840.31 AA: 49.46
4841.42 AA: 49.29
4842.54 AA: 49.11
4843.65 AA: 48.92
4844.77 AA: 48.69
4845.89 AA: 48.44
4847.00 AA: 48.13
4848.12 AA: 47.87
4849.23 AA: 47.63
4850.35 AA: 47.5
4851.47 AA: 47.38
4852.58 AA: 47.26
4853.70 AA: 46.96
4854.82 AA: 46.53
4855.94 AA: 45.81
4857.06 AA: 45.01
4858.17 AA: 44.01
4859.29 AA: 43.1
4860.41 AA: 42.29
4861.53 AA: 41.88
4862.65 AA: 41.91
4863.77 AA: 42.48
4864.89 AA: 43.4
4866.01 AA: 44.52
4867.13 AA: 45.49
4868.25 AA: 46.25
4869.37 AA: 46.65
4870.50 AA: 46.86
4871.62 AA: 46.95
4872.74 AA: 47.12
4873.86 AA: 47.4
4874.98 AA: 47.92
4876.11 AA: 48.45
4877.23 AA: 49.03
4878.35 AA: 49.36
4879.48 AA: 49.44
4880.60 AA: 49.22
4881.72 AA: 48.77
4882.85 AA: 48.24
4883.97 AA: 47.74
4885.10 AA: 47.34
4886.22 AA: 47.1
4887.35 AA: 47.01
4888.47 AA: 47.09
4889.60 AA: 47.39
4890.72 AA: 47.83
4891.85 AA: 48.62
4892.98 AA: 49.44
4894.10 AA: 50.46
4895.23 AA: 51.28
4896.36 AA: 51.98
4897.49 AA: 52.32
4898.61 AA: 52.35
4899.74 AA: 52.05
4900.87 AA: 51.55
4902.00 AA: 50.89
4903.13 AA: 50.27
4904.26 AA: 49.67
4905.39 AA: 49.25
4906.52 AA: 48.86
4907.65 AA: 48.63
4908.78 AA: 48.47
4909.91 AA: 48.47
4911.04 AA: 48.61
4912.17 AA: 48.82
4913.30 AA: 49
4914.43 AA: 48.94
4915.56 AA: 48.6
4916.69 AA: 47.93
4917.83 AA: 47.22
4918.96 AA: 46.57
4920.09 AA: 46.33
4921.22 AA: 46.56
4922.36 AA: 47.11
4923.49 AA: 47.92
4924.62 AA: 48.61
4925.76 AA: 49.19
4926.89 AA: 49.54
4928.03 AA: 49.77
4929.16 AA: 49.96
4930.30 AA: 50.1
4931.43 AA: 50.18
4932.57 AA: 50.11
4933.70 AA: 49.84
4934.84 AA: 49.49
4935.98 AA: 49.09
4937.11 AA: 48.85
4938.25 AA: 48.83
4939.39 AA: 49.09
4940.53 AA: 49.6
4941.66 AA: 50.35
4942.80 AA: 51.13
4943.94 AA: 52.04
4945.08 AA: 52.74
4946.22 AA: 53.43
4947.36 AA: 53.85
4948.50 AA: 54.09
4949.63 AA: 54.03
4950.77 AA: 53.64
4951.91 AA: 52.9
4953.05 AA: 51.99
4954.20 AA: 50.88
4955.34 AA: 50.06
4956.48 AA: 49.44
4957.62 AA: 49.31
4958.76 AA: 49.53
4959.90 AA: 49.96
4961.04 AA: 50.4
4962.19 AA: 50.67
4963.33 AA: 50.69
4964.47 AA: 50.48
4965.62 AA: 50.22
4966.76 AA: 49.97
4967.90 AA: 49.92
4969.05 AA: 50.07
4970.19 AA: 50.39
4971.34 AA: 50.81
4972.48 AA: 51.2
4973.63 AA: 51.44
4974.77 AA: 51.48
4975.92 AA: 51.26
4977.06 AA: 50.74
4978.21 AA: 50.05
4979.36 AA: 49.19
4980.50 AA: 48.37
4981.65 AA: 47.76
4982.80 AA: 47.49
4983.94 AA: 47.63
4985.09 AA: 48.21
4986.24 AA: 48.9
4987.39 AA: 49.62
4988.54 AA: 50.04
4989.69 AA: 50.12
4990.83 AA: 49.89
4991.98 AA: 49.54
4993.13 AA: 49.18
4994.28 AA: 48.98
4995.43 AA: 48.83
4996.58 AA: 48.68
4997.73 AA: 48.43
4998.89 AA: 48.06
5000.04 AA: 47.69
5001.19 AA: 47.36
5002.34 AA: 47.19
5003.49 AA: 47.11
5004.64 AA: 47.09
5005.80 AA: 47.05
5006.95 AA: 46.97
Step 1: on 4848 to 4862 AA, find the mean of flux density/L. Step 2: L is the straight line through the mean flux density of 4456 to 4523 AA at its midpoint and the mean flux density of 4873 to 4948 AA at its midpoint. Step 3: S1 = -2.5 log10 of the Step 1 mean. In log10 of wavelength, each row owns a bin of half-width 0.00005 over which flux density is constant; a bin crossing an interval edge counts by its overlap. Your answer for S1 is 0.08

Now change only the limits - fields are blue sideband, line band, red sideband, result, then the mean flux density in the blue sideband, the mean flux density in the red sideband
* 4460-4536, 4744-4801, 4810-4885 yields -0.067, 46.8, 48.6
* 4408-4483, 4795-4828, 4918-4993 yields -0.086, 43.5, 50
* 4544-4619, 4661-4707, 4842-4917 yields 0.013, 47.9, 47.8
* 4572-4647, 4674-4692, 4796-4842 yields 0.053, 48.8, 51.5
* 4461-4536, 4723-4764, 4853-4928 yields -0.066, 46.9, 47.8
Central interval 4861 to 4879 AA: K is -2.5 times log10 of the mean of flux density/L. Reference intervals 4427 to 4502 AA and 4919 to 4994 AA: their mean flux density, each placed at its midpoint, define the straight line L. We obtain 0.07 mag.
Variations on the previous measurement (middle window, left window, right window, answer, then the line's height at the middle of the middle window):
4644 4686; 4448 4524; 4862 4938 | 0.005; 47.4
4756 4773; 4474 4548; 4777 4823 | 0.066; 51.6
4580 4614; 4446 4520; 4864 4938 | -0.024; 47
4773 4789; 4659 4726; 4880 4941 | -0.074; 48.4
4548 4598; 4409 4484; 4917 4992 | -0.047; 45.2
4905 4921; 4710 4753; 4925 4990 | 0.046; 50.3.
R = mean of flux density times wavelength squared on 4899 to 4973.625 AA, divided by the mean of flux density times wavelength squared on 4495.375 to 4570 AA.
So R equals 1.2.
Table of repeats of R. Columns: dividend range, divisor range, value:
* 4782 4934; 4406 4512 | 1.31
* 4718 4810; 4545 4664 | 1.13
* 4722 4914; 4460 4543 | 1.22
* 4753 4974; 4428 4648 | 1.22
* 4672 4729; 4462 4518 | 1.11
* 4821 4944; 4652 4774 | 1.07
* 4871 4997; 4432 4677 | 1.23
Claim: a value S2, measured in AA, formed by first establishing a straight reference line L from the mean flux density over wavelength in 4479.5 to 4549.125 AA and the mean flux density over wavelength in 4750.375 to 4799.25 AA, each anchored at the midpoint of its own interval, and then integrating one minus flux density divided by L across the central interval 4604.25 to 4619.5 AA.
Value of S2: -0.75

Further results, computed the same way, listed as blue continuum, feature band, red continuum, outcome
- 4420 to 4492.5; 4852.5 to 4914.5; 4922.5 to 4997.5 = 1.9 AA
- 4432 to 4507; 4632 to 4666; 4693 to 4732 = 0.3 AA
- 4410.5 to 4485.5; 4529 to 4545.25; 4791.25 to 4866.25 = -0.2 AA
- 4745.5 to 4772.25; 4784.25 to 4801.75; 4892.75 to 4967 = -0.9 AA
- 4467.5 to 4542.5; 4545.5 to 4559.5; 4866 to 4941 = 0.6 AA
